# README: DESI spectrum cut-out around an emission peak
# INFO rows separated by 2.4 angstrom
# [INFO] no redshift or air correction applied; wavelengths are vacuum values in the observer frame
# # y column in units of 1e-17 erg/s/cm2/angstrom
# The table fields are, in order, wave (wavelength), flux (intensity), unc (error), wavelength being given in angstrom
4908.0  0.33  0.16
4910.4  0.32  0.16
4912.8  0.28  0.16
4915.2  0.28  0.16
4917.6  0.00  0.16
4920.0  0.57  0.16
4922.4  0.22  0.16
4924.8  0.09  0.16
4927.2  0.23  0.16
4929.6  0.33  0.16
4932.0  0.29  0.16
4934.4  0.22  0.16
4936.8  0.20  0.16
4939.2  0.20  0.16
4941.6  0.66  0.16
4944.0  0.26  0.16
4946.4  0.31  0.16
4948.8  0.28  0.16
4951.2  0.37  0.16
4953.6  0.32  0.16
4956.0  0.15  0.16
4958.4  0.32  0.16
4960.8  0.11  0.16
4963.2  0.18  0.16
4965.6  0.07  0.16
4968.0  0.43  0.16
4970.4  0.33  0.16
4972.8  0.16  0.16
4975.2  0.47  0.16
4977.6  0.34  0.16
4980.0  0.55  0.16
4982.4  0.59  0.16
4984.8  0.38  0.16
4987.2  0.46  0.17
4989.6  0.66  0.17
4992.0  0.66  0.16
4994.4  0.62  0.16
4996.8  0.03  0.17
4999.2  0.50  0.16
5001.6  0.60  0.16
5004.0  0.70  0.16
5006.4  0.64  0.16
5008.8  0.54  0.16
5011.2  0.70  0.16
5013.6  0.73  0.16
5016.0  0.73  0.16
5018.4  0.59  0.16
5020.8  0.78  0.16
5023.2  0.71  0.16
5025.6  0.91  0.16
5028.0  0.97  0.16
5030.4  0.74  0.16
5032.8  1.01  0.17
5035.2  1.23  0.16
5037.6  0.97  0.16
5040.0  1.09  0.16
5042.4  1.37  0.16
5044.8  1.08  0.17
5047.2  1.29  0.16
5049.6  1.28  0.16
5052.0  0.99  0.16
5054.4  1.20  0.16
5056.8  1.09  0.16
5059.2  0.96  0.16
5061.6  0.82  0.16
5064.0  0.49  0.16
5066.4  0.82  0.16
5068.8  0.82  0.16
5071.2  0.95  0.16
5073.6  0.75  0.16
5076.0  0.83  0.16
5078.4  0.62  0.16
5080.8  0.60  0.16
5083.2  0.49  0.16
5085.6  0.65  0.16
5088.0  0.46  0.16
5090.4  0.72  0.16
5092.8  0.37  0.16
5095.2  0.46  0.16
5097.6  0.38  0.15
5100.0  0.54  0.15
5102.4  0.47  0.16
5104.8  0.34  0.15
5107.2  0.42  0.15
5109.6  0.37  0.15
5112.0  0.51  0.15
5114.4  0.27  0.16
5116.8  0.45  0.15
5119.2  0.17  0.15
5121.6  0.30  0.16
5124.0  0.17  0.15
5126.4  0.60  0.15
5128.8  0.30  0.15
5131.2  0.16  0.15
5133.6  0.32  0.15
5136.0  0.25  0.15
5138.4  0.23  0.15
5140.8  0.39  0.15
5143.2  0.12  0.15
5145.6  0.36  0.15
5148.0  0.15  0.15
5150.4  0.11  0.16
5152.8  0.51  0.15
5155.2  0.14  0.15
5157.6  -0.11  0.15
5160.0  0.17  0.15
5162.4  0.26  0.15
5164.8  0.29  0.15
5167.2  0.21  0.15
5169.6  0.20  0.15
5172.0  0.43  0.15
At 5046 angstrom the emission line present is C IV 1549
